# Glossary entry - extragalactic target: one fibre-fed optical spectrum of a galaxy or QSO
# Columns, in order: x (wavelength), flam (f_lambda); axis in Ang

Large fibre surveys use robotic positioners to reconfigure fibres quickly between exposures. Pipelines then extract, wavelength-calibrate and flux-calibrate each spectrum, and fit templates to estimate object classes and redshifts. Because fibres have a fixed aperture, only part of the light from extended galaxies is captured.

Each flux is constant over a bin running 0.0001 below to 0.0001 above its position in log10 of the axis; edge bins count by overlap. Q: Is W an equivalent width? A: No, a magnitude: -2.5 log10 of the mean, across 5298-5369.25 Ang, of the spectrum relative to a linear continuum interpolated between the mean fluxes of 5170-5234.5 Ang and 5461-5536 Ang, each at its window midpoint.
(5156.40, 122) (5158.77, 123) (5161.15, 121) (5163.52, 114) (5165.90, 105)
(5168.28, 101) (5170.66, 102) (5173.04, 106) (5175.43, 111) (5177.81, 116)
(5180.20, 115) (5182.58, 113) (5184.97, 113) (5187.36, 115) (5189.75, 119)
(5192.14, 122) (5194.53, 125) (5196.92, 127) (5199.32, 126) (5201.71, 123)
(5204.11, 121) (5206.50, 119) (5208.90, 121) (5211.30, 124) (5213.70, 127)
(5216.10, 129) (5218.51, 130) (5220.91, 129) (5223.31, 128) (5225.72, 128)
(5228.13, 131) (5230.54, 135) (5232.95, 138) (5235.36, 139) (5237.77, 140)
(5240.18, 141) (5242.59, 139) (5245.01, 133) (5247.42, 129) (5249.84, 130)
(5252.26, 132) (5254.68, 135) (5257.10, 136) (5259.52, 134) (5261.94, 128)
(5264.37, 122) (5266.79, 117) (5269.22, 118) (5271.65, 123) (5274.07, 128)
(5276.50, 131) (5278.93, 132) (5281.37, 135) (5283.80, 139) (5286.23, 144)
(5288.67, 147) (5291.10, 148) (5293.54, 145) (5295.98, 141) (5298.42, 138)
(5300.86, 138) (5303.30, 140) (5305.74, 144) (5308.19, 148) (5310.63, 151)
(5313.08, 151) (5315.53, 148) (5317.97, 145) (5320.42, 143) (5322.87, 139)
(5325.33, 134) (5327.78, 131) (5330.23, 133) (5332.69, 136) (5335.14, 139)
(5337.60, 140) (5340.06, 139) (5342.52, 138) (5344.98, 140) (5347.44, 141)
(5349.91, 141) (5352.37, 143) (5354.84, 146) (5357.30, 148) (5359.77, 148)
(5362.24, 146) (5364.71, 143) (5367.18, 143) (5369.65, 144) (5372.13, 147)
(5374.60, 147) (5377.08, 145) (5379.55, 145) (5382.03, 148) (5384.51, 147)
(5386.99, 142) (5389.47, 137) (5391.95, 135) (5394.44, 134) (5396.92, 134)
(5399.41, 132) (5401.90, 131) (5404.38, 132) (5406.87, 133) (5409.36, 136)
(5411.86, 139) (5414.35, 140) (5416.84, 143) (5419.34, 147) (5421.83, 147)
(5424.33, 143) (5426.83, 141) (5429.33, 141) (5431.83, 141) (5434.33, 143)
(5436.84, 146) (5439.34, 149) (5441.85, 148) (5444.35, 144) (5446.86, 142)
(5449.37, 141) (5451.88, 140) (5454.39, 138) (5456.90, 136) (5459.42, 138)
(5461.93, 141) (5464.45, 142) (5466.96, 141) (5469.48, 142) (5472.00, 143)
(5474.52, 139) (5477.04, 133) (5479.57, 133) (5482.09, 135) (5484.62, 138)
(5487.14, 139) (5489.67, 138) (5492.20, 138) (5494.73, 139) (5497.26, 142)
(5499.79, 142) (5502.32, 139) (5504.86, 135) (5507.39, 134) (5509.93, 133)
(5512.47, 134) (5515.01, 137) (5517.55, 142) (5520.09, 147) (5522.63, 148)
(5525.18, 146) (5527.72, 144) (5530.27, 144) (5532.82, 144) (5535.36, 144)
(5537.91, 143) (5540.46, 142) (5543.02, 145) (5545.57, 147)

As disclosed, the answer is -0.10 mag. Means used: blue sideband 122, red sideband 140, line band 142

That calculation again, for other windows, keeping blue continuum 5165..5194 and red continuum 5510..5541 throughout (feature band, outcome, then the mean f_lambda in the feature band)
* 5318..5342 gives -0.10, 138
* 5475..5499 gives 0.01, 137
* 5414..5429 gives -0.08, 144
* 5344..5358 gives -0.13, 143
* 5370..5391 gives -0.12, 145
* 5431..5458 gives -0.06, 143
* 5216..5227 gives -0.12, 129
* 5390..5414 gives -0.02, 134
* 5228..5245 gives -0.18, 138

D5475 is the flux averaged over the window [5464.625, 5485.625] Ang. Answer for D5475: 138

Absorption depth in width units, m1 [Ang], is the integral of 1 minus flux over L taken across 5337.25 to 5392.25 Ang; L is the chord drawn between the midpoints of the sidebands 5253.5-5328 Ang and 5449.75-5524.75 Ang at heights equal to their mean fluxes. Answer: -2.2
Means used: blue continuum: 137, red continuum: 139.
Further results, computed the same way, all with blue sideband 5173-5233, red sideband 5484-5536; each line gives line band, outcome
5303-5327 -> -2.80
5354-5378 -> -2.47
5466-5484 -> 0.05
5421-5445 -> -1.47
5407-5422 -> -0.68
